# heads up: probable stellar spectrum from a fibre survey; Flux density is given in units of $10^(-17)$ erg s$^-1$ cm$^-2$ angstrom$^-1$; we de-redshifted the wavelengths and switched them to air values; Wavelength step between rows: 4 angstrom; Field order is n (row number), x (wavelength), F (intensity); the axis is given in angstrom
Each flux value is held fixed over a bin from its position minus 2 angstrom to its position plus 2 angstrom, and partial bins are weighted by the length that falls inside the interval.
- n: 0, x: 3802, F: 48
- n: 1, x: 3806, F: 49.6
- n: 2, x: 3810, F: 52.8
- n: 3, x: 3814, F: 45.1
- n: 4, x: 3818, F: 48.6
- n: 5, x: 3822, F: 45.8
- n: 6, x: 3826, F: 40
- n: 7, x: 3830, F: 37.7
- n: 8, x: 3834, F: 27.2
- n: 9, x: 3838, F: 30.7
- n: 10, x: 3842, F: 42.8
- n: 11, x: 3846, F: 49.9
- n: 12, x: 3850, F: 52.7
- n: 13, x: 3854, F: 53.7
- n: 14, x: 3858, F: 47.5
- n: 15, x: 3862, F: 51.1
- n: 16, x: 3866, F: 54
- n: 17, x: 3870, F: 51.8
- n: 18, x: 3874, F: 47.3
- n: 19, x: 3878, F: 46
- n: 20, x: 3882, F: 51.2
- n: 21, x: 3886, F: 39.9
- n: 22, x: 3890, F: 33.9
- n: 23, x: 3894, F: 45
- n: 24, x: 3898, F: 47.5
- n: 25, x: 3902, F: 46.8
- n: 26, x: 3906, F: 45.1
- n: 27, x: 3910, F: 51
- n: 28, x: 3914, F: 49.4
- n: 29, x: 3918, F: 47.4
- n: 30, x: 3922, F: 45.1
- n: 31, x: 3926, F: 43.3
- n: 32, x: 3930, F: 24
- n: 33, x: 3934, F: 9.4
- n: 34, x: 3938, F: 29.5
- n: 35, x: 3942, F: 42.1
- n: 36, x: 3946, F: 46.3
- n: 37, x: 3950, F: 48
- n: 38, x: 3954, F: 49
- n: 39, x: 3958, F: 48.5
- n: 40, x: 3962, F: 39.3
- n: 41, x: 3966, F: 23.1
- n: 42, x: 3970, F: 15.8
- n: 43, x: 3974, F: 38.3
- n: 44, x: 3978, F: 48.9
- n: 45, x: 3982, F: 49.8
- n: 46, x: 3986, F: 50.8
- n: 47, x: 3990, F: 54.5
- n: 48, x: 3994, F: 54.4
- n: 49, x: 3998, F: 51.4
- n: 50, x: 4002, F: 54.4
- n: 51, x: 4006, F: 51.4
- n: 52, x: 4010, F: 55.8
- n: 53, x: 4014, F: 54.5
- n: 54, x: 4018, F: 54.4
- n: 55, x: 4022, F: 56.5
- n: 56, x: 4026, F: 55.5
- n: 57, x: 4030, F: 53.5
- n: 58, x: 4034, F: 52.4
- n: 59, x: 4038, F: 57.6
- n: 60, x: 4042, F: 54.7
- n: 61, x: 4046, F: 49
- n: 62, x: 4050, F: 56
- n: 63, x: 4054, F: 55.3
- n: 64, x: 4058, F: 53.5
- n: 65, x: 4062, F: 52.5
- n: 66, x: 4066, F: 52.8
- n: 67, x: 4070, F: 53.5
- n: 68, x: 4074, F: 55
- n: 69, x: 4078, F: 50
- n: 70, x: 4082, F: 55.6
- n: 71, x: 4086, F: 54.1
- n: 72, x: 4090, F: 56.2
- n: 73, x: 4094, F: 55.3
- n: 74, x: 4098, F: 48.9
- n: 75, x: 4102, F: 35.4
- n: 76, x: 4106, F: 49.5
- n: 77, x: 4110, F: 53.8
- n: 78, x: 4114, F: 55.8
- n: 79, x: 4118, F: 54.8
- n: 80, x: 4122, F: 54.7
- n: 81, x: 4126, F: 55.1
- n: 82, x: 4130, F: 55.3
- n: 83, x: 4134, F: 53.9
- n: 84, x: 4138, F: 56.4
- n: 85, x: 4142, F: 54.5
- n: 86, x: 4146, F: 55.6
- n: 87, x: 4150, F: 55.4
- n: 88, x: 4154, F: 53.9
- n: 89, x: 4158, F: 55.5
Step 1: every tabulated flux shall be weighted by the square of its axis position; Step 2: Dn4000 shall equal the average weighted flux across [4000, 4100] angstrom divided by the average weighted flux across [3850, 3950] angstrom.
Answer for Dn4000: 1.3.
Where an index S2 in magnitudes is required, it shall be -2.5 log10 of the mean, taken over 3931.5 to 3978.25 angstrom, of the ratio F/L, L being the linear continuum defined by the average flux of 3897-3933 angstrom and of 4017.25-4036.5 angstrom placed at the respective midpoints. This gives 0.30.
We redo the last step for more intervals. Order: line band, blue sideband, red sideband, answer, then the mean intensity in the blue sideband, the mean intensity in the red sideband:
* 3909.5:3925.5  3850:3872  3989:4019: 0.11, 51.7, 53.8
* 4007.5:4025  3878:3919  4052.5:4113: -0.11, 45.7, 52.1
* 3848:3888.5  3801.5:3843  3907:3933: -0.17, 42.4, 42.1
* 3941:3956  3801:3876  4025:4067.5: 0.08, 46.1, 53.9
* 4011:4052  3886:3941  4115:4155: -0.14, 39.8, 55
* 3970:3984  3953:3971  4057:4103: -0.10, 35.4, 52.2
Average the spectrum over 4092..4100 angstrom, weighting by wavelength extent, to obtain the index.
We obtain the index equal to 52.1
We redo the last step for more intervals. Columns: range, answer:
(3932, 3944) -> 27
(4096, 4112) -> 46.9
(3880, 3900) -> 43.5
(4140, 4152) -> 55.2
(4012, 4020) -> 54.5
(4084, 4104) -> 50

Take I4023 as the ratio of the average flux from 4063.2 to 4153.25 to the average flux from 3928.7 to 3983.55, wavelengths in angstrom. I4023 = 1.5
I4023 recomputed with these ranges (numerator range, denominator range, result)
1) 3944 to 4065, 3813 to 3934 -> 1.12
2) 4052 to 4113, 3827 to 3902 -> 1.16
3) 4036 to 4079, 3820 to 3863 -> 1.24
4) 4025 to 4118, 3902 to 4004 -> 1.25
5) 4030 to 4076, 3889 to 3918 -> 1.17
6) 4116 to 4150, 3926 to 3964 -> 1.46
